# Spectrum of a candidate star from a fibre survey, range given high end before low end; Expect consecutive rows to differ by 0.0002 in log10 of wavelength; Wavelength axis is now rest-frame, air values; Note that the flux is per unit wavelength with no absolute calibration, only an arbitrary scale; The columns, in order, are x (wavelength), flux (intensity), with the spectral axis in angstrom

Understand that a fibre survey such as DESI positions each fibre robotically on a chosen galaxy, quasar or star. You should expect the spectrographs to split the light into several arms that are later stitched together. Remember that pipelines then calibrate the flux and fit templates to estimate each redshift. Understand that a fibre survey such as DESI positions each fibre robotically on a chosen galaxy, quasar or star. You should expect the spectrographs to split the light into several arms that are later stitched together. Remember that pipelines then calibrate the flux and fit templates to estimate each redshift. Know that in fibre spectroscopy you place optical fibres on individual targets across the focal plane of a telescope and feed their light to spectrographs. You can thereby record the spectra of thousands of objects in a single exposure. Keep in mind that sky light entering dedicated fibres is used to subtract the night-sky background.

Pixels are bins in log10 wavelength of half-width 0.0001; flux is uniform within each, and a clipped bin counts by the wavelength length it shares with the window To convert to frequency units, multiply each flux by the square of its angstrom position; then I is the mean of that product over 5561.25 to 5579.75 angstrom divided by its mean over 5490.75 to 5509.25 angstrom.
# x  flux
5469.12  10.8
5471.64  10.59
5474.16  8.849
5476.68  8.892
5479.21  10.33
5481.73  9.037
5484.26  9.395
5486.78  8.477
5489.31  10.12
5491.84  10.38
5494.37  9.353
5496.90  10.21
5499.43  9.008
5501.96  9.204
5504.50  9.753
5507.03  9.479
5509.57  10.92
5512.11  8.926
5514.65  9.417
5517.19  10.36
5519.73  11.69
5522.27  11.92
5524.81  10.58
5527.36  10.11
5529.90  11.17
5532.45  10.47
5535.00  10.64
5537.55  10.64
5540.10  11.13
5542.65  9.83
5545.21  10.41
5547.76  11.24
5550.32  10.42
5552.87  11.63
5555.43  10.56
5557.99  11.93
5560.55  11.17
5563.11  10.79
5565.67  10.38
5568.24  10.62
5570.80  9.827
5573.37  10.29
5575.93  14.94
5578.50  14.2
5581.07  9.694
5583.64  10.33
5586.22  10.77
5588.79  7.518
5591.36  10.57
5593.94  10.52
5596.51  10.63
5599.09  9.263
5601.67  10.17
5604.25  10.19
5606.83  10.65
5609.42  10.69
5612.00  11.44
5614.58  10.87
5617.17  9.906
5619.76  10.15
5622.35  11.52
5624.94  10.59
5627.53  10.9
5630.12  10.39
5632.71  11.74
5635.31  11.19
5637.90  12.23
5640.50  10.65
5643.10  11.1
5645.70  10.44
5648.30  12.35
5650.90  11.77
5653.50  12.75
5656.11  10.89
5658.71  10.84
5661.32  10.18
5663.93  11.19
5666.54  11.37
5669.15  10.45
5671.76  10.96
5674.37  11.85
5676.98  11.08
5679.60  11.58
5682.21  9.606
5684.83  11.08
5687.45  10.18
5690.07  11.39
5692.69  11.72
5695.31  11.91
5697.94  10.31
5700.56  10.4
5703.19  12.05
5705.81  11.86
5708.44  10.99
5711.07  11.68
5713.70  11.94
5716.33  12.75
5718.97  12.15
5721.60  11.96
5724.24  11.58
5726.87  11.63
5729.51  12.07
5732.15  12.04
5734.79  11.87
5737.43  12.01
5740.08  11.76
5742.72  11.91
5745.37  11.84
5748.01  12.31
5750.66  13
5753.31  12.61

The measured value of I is 1.2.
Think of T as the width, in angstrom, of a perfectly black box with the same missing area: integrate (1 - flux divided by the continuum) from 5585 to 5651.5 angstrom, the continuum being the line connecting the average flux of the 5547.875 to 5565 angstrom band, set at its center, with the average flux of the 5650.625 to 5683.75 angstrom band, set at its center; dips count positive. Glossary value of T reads 2.4 angstrom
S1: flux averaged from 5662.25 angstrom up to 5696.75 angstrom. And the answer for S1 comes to 11.1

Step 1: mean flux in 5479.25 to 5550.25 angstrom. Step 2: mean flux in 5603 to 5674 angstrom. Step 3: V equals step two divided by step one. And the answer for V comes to 1.09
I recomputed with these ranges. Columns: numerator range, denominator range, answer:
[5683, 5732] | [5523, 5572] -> 1.14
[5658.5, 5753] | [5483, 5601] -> 1.17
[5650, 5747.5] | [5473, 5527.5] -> 1.25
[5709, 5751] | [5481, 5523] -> 1.32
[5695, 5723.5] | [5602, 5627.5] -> 1.13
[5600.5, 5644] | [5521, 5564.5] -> 1.03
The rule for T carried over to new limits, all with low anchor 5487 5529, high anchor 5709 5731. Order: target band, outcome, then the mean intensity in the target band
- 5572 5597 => -0.5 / 11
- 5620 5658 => -0.2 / 11.3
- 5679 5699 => 1.2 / 11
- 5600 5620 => 0.8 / 10.5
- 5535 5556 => -0.7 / 10.7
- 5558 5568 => -0.3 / 10.9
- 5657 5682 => 1.1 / 11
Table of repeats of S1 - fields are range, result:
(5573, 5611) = 10.7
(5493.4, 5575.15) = 10.5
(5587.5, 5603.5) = 9.8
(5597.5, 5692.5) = 10.9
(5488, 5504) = 9.71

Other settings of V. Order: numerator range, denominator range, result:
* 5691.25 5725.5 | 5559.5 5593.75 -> 1.07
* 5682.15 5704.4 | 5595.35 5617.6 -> 1.06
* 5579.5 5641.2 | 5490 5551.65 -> 1.02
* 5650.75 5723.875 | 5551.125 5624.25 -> 1.05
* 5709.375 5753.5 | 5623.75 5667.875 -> 1.07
